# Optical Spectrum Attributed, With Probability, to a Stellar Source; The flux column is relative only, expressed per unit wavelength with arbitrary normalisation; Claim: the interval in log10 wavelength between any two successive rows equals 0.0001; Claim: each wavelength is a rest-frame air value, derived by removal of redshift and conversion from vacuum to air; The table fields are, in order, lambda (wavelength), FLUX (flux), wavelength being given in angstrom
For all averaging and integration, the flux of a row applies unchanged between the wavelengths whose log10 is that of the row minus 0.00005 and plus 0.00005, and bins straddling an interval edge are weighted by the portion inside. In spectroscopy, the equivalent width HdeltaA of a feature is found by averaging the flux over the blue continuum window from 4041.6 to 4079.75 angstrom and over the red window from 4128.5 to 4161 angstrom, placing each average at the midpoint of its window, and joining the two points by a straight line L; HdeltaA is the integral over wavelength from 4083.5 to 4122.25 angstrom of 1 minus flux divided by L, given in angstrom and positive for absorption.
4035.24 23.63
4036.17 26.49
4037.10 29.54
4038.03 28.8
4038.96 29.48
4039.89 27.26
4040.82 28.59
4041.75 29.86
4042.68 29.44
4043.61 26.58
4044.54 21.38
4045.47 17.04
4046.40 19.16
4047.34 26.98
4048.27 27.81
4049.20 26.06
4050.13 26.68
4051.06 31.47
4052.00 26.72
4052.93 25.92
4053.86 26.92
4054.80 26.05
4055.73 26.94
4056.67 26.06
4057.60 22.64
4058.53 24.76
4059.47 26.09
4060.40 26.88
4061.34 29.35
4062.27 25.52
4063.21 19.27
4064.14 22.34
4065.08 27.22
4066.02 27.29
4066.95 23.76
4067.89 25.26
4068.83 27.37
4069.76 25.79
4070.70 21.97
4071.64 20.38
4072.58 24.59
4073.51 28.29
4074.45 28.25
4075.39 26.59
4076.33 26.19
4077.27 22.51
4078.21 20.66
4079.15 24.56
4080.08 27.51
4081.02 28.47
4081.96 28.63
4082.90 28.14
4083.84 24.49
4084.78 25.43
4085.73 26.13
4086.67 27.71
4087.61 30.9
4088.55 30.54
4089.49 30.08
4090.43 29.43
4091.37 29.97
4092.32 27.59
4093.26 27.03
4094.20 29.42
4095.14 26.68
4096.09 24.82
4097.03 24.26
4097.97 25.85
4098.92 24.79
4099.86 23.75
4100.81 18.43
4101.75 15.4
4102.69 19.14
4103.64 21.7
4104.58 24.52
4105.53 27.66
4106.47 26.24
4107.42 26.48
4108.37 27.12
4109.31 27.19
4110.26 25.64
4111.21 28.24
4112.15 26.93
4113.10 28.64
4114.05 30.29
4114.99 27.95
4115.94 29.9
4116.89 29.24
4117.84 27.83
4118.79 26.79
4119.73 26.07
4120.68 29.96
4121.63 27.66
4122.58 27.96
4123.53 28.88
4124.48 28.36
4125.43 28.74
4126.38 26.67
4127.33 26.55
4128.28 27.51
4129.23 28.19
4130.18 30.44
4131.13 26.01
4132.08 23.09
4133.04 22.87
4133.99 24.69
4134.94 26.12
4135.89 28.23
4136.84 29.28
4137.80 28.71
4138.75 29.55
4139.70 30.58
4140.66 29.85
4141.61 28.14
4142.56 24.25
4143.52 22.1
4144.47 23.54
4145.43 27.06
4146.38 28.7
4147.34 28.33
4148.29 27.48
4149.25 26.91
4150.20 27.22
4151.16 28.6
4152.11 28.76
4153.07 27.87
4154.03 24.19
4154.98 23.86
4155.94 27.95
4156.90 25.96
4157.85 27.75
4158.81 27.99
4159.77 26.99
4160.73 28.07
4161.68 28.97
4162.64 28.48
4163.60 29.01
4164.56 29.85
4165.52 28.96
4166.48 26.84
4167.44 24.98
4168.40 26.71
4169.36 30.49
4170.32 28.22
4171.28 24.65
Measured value -0.6 angstrom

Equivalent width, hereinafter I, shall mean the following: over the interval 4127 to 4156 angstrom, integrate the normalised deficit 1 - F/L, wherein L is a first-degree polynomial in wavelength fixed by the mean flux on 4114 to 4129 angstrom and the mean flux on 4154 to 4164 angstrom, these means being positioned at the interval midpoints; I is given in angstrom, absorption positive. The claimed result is 0.7 angstrom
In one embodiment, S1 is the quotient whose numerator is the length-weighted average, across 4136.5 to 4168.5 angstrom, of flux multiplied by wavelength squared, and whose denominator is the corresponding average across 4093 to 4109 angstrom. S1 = 1.16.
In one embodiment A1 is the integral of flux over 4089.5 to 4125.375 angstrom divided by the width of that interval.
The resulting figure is 26.5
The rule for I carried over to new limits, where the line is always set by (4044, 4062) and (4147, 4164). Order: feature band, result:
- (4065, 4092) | -0.5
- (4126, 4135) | 0.3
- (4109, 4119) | -0.5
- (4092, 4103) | 1.0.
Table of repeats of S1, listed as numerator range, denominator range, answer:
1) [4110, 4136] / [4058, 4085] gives 1.11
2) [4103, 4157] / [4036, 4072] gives 1.09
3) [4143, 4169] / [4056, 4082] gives 1.12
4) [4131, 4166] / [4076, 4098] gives 1.04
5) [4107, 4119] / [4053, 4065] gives 1.13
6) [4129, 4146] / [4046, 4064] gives 1.08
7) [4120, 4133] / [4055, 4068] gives 1.12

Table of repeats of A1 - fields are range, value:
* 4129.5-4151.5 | 27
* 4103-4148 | 27.2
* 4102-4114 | 25.8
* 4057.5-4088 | 25.6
